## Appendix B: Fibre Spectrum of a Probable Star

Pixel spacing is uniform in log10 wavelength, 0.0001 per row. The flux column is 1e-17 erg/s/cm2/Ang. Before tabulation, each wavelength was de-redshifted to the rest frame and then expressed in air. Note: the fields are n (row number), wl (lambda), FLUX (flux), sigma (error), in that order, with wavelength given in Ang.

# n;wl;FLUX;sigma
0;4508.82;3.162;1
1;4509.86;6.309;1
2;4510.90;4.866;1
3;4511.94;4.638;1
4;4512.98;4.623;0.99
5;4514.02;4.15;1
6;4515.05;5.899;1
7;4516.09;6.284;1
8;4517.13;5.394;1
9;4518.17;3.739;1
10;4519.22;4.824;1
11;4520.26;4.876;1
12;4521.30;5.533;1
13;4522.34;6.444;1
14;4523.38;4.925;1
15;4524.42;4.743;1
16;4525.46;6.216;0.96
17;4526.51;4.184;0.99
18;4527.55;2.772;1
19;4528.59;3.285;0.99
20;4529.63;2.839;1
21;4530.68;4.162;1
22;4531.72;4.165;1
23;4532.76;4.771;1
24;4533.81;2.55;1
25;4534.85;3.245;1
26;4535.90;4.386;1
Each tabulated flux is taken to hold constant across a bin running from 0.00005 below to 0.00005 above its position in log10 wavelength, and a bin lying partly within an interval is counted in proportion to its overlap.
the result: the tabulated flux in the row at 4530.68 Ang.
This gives 4.162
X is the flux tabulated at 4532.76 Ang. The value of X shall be 4.771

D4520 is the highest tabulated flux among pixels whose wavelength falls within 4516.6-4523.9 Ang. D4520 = 6.444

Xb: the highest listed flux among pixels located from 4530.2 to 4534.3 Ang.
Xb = 4.771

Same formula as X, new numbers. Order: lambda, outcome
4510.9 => 4.866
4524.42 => 4.743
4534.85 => 3.245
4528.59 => 3.285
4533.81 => 2.55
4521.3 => 5.533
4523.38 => 4.925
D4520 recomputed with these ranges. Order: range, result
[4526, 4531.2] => 4.184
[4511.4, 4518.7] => 6.284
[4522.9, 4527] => 6.216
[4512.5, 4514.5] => 4.623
